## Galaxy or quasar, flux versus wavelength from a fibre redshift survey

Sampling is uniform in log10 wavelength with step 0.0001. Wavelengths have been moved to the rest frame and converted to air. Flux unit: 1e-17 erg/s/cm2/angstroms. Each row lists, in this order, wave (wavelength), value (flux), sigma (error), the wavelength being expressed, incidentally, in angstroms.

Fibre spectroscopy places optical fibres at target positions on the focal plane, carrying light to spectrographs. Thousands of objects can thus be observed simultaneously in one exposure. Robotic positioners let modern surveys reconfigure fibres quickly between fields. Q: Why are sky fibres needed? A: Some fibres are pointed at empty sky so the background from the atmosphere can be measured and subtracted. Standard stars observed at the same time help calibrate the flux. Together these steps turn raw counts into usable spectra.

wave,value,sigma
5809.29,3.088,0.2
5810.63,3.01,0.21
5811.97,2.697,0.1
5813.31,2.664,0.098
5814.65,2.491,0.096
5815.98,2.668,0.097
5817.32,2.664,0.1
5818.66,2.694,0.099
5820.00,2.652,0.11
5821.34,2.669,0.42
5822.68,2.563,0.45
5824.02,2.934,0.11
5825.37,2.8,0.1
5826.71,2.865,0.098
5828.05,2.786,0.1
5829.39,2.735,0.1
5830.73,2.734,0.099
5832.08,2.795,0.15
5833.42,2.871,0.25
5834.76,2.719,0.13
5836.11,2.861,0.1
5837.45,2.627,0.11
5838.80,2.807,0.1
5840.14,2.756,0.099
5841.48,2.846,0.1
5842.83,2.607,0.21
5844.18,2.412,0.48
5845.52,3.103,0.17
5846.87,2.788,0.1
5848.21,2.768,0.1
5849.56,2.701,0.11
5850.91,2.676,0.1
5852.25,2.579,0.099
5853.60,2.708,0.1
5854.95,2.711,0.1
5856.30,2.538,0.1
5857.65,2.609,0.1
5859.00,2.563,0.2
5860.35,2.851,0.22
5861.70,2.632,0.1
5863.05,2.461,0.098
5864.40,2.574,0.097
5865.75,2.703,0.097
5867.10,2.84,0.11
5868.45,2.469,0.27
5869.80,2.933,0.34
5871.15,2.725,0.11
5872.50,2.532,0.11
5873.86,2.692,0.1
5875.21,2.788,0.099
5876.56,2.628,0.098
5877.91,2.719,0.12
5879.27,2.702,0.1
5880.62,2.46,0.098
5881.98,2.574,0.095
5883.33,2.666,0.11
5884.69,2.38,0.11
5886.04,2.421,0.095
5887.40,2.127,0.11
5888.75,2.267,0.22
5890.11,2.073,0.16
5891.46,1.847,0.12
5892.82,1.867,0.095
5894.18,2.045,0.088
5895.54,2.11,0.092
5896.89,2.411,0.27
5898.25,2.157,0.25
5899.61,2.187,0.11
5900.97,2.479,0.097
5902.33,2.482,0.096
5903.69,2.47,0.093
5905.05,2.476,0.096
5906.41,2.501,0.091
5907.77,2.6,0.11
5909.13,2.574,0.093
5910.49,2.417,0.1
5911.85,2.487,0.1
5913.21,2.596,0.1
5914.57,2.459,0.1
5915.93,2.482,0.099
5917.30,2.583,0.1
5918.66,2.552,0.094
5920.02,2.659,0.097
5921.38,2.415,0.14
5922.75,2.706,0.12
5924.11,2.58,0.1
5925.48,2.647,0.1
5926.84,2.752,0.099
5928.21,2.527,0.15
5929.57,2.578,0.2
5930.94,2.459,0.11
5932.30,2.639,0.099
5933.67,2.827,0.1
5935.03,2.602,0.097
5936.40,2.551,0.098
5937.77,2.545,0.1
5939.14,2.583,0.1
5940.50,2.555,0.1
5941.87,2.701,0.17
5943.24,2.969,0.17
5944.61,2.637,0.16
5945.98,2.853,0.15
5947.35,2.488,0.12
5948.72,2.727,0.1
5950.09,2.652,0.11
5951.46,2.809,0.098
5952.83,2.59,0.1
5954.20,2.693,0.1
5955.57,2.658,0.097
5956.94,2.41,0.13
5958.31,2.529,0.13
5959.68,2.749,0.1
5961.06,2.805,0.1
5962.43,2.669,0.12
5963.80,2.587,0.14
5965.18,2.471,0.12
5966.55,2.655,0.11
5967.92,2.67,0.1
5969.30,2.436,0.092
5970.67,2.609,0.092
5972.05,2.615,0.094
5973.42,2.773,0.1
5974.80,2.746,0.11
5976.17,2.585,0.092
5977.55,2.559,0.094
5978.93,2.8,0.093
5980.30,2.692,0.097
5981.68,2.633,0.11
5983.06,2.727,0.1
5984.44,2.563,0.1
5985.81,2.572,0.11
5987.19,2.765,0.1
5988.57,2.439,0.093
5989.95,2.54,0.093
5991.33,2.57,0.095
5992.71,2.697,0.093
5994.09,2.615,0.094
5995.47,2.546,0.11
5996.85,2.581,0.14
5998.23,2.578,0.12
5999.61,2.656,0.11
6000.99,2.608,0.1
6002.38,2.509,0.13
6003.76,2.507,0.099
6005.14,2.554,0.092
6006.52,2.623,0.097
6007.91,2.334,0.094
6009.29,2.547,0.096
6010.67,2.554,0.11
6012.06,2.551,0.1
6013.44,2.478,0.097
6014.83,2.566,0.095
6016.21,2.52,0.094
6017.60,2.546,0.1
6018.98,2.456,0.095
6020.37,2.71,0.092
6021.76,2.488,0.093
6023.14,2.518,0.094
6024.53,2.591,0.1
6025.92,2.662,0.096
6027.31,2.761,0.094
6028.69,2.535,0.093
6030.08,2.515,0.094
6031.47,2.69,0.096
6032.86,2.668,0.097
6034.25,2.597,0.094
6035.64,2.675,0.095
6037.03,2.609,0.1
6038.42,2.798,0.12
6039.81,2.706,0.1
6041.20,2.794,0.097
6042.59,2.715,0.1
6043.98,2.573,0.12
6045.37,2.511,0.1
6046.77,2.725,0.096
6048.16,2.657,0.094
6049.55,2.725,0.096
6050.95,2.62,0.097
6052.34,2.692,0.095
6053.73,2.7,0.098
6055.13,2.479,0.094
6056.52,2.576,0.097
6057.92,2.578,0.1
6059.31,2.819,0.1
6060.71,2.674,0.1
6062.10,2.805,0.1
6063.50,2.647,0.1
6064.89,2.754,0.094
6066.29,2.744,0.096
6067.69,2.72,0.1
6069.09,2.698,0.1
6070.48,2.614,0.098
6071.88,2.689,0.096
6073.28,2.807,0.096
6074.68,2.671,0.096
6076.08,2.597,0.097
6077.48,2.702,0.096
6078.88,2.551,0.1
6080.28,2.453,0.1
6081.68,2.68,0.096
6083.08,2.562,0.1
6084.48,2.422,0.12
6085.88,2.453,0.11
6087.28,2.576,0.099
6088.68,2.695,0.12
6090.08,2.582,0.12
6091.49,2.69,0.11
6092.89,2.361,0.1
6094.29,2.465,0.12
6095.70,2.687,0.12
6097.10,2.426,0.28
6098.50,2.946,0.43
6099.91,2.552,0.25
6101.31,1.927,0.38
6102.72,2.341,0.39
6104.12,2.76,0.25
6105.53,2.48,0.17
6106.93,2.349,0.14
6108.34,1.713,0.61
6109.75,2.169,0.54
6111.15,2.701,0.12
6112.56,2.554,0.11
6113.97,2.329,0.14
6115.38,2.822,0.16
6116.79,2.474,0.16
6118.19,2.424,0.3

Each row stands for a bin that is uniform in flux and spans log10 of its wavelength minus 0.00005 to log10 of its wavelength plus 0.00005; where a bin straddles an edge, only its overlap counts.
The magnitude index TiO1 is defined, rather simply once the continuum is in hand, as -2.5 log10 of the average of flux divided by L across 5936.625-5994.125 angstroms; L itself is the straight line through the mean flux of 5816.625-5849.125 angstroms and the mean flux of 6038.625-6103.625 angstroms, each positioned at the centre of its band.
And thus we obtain 0.01 mag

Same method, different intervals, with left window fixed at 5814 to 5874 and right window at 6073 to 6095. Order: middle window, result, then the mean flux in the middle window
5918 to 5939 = 0.02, 2.6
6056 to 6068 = -0.05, 2.7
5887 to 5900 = 0.26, 2.11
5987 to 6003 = 0.02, 2.59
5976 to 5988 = -0.01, 2.66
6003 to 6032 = 0.02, 2.56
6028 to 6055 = -0.02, 2.65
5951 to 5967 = 0.00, 2.63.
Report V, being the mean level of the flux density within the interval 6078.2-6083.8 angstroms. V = 2.56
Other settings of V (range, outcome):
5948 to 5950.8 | 2.69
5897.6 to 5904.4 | 2.35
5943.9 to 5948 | 2.66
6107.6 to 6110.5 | 1.96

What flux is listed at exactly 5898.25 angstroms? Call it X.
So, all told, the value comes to 2.157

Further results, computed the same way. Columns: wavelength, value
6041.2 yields 2.794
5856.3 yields 2.538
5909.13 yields 2.574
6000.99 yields 2.608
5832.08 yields 2.795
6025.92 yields 2.662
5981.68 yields 2.633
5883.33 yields 2.666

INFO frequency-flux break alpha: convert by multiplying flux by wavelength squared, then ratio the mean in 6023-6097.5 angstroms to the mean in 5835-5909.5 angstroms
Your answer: 1.10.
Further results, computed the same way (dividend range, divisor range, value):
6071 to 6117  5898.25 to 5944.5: 1.04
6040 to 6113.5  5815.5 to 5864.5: 1.03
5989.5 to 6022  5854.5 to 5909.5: 1.07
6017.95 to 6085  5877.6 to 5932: 1.14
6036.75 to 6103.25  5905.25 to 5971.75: 1.05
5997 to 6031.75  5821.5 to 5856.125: 0.99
